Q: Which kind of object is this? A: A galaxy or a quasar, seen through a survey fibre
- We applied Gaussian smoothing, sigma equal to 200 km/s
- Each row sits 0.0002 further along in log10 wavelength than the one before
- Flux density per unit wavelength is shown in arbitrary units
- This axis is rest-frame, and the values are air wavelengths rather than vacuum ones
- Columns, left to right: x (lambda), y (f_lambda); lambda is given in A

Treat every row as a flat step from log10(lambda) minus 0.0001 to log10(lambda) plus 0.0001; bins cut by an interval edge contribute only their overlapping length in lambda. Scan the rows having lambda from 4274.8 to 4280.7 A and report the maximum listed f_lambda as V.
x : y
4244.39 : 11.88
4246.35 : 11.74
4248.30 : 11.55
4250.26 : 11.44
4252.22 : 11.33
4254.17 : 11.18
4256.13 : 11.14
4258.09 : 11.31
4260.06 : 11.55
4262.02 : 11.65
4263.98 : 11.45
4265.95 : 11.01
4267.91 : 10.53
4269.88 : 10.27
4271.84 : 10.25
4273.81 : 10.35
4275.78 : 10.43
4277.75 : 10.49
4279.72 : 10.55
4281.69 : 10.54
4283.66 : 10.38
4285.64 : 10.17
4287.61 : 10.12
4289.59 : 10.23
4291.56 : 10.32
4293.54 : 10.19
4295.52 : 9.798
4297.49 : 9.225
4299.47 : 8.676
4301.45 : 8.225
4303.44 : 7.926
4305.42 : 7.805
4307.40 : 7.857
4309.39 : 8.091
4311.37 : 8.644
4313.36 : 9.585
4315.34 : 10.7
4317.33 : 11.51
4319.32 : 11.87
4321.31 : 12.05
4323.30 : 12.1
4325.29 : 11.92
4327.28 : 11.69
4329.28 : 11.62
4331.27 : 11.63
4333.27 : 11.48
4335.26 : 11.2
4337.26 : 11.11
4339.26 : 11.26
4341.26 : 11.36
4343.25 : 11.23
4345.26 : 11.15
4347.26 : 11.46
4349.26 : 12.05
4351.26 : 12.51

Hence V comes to 10.55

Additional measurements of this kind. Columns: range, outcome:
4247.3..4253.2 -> 11.55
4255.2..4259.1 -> 11.31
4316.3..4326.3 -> 12.1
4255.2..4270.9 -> 11.65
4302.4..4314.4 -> 9.585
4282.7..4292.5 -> 10.38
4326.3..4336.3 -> 11.69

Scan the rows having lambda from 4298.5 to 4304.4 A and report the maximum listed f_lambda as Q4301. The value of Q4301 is 8.676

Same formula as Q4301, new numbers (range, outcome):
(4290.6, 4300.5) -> 10.32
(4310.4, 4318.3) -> 11.51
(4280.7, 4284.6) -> 10.54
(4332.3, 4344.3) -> 11.48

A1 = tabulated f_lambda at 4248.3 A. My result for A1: 11.55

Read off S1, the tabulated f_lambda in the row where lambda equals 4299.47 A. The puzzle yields 8.676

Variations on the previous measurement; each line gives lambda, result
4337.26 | 11.11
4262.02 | 11.65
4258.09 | 11.31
